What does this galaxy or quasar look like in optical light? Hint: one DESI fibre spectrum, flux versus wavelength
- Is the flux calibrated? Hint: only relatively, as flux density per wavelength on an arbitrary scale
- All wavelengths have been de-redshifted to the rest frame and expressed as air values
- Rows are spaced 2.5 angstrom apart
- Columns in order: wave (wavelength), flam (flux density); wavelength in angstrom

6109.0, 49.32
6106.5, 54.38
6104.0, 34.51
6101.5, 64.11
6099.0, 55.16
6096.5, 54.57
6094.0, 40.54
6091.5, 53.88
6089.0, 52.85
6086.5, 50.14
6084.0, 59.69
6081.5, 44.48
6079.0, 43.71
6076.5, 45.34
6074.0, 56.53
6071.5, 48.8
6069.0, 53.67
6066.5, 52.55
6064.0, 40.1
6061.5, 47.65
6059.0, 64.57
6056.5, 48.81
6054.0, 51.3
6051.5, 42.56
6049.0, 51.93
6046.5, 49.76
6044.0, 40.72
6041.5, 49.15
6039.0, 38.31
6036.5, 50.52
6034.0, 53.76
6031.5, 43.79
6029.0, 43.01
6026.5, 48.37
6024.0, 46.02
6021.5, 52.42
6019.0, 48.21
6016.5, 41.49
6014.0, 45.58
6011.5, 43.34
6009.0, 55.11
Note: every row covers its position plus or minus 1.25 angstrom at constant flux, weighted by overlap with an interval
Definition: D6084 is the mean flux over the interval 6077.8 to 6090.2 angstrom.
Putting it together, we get 50.2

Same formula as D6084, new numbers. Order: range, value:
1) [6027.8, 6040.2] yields 45.9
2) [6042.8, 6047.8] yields 45.4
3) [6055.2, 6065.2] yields 50.3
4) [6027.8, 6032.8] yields 43.5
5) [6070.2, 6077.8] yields 50.2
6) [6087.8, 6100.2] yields 51.4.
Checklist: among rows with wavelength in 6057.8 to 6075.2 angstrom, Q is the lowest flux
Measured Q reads 40.1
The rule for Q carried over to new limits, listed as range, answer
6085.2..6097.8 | 40.54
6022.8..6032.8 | 43.01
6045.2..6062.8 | 42.56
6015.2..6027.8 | 41.49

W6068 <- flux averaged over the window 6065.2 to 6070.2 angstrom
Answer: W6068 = 53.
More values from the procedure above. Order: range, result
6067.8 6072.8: 51.3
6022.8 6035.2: 47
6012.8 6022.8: 46.9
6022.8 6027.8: 47.2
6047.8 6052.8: 47.2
